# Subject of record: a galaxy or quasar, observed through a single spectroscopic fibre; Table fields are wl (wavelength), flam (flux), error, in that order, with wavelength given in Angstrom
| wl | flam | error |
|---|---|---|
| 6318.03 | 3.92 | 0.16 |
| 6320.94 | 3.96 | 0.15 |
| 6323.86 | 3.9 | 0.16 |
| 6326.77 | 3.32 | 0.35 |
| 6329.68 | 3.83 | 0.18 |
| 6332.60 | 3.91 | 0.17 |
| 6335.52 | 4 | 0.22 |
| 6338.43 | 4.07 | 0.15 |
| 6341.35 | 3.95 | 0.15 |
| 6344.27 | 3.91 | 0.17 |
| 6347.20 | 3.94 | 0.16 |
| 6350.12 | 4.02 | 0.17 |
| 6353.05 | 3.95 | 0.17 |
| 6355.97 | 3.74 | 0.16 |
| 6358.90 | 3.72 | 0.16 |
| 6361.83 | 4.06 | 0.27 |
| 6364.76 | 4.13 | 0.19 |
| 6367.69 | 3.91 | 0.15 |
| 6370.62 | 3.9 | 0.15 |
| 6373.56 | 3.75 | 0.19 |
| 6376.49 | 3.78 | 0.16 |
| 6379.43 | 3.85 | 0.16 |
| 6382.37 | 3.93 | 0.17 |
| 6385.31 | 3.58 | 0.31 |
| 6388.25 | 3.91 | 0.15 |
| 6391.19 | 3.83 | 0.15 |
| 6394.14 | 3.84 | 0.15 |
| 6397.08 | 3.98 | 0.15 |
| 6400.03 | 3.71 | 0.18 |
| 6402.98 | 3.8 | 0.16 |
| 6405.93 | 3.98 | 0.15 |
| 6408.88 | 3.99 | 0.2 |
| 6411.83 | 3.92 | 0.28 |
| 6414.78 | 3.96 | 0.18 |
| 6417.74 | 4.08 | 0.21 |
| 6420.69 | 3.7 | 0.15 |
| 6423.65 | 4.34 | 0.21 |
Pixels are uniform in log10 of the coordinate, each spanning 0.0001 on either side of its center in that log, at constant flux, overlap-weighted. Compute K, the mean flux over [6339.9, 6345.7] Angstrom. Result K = 3.93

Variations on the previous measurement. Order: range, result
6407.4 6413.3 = 3.96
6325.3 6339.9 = 3.83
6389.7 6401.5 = 3.84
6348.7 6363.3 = 3.9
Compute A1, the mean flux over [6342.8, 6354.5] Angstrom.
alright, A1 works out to 3.95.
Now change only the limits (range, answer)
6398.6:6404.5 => 3.76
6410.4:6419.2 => 3.99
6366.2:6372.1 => 3.91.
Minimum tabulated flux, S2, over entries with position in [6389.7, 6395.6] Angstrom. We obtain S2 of 3.83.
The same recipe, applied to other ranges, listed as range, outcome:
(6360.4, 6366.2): 4.06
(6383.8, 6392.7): 3.58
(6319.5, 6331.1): 3.32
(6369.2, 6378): 3.75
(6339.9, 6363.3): 3.72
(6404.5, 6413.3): 3.92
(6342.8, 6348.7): 3.91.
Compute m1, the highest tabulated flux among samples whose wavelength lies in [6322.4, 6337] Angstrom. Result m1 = 4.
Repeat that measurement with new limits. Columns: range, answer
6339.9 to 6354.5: 4.02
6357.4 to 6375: 4.13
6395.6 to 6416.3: 3.99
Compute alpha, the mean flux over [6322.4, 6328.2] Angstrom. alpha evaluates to 3.61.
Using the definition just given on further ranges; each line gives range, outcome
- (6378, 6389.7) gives 3.82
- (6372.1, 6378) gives 3.77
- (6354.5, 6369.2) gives 3.91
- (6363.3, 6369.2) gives 4.02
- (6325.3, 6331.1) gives 3.58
